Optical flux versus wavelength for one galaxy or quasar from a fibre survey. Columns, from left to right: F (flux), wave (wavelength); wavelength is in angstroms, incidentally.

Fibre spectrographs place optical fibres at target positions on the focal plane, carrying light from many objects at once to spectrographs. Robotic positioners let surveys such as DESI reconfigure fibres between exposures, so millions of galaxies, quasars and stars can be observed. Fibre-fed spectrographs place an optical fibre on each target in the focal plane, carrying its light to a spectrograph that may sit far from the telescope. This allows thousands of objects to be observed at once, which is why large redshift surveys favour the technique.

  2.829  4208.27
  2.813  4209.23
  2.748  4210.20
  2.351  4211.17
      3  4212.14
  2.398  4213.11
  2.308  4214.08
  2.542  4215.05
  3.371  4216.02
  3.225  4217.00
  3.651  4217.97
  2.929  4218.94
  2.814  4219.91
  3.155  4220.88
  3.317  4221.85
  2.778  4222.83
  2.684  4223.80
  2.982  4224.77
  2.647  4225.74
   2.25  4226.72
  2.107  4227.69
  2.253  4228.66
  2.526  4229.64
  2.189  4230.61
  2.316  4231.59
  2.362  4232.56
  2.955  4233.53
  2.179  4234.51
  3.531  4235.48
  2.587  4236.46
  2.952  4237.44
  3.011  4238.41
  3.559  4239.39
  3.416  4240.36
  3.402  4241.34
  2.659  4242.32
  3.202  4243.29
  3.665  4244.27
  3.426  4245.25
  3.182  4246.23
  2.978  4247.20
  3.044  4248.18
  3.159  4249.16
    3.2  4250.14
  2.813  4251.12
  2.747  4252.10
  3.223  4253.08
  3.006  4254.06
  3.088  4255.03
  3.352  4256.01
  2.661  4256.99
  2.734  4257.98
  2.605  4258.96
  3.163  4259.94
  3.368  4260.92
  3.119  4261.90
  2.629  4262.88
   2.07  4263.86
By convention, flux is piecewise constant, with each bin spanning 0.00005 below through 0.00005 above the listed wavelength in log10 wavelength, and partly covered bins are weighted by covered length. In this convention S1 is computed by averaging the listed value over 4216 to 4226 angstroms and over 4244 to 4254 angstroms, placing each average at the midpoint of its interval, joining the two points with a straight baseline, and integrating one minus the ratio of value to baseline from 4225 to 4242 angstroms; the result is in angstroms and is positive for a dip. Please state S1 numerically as 2.0 angstroms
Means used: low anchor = 3.04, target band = 2.72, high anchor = 3.12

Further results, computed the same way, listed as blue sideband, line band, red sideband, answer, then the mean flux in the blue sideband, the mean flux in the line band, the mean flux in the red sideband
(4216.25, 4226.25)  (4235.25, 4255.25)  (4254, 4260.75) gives -1.0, 3.02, 3.13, 2.96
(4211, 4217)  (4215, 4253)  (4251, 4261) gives -1.2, 2.72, 2.92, 2.97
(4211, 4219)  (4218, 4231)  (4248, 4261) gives 0.9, 2.88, 2.7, 3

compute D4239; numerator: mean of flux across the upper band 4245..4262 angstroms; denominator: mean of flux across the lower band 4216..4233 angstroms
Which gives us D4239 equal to 1.1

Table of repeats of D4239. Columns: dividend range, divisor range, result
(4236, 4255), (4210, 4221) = 1.09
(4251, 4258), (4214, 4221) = 0.98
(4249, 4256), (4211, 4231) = 1.11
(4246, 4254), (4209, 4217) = 1.12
